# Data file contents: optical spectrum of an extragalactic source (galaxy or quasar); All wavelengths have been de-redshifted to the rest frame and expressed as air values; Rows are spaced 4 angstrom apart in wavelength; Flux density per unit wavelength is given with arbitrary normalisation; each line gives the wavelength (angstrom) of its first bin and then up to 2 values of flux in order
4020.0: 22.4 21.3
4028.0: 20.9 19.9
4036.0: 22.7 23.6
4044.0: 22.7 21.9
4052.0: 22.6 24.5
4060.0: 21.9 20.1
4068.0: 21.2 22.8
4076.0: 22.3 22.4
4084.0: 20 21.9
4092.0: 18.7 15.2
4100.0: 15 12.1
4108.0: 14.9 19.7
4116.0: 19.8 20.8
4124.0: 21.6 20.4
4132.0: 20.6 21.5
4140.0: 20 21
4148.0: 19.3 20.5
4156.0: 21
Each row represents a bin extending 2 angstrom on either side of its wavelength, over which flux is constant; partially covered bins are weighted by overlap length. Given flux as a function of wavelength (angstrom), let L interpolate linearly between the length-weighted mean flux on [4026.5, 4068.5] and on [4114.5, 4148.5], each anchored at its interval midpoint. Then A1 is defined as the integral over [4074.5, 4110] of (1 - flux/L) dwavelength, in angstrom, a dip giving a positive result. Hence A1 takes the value 5.5 angstrom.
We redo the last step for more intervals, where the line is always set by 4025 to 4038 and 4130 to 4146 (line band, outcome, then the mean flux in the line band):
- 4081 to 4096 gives 0.9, 19.7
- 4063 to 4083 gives -0.7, 21.8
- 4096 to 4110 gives 4.5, 14.2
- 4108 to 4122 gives 1.0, 19.4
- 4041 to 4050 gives -0.6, 22.4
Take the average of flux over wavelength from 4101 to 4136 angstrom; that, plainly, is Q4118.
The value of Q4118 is 18.8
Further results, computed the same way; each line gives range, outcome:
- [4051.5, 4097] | 21.2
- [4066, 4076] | 22.1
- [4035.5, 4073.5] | 22.4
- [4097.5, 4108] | 13.9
